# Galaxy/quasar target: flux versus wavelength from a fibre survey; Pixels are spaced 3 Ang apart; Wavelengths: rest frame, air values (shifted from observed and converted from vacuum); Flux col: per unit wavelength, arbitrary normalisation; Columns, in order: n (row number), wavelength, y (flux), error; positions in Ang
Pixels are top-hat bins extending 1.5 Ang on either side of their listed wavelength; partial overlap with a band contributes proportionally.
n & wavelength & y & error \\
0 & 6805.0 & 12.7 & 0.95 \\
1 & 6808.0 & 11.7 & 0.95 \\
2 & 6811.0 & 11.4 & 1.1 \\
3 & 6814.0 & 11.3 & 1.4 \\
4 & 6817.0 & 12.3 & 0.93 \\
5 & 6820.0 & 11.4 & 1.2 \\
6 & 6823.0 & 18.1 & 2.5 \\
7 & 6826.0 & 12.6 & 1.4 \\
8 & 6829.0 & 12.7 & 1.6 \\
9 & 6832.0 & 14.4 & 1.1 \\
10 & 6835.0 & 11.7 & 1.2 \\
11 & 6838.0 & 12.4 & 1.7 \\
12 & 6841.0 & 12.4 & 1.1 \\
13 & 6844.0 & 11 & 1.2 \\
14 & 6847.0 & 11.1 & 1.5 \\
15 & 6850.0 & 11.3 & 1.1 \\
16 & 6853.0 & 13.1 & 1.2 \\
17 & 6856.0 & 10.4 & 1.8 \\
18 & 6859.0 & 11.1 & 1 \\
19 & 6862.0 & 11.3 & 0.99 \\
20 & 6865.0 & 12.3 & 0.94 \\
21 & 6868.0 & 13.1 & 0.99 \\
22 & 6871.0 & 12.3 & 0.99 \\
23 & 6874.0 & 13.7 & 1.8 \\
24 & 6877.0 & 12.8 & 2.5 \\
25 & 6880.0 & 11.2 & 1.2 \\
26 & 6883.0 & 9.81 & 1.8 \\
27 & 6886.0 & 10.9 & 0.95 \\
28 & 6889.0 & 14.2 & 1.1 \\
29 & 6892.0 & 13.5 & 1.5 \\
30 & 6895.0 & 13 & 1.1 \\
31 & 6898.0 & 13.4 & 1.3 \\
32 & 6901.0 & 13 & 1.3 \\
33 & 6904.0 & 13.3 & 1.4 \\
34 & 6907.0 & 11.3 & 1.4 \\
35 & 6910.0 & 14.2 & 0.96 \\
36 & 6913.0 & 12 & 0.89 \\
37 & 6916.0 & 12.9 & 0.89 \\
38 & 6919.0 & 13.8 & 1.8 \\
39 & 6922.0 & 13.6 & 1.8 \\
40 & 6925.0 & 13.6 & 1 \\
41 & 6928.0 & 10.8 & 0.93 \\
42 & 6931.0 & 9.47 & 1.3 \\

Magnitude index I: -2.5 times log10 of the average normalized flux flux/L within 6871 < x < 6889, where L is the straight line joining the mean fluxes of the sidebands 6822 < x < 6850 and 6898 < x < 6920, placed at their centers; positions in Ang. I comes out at 0.08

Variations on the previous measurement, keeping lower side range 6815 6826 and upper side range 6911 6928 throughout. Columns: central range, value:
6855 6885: 0.130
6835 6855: 0.141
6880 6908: 0.061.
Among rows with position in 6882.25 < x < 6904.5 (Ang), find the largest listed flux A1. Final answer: 14.2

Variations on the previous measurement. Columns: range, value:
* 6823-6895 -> 18.1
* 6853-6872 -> 13.1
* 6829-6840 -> 14.4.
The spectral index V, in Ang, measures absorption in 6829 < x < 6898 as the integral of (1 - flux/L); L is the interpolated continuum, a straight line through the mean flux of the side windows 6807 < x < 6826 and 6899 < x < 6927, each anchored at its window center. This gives 3.8 Ang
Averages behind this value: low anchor 12.7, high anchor 13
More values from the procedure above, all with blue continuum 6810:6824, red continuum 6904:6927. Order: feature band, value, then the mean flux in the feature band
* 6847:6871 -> 2.0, 11.8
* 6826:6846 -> 0.6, 12.4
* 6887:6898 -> -0.4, 13.4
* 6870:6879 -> 0.0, 12.9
